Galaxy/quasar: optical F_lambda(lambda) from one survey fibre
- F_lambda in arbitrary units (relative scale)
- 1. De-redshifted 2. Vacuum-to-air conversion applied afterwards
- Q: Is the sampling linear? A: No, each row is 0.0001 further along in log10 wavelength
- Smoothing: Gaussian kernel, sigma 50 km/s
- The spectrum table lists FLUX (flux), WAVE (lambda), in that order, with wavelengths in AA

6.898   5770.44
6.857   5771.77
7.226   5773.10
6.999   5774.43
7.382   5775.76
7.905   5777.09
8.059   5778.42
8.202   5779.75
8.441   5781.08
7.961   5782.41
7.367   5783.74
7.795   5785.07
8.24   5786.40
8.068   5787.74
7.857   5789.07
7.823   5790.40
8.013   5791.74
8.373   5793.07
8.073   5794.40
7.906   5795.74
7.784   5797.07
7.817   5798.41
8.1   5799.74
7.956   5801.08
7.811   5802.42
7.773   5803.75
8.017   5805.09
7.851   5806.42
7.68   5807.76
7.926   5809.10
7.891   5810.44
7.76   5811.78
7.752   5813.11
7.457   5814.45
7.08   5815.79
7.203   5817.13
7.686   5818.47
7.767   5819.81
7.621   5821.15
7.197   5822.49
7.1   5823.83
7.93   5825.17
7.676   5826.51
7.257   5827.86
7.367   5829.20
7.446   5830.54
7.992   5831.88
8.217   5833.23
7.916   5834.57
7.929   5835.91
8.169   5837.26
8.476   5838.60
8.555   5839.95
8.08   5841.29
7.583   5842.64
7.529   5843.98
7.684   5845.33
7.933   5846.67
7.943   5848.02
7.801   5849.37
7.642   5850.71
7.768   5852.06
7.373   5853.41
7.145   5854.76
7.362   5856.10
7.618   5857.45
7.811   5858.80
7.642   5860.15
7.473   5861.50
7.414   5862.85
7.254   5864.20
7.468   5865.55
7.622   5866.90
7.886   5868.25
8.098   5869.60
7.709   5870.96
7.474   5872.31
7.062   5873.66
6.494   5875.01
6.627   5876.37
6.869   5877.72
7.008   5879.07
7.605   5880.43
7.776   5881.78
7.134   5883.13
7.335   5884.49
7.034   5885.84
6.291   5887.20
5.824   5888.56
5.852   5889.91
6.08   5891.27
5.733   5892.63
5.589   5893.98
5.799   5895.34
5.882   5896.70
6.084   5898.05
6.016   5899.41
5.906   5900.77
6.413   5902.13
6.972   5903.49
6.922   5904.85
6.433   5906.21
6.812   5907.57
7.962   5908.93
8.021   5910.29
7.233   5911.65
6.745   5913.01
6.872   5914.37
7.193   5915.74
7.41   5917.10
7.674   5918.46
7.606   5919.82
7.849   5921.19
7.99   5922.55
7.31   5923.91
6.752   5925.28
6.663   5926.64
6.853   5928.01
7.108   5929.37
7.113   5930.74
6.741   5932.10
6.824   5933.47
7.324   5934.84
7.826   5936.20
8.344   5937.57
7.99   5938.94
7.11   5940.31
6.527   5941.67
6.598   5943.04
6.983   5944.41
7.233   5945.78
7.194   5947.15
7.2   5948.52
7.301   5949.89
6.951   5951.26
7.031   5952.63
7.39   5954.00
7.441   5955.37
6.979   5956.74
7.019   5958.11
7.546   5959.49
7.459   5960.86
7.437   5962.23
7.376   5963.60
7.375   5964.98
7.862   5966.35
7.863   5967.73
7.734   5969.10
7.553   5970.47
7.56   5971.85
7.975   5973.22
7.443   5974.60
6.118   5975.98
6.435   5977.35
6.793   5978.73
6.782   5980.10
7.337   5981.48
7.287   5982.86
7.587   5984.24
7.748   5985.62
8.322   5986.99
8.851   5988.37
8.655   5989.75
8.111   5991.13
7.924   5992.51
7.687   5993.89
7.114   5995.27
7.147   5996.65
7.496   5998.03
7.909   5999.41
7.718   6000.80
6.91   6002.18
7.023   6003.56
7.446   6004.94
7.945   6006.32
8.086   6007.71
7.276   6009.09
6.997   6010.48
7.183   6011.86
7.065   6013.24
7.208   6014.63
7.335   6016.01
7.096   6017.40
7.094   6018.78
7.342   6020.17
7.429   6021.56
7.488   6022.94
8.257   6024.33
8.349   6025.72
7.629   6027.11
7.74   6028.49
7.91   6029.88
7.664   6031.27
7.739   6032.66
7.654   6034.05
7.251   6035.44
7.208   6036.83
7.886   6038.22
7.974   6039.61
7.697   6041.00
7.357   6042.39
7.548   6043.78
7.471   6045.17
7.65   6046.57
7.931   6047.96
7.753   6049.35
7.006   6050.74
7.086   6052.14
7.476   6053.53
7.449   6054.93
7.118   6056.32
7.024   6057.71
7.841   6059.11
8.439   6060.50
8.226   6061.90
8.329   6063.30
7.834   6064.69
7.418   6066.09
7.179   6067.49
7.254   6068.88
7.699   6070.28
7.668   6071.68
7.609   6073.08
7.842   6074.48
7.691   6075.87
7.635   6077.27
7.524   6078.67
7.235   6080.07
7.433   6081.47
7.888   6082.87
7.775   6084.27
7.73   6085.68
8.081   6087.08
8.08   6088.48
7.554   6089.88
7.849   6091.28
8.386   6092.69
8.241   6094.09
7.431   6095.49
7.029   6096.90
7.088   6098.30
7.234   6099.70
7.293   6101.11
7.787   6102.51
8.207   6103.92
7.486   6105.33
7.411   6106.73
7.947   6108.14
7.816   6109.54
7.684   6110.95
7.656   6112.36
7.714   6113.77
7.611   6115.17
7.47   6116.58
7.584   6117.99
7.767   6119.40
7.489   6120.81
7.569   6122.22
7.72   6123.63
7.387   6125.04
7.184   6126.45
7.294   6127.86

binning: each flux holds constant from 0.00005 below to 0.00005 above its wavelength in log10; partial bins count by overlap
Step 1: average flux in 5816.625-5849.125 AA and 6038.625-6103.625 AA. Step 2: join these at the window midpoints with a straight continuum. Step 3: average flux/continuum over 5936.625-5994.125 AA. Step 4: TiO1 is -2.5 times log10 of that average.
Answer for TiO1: 0.04 mag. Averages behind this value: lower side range 7.76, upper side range 7.63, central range 7.43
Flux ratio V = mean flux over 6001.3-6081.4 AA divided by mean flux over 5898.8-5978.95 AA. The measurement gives 1.0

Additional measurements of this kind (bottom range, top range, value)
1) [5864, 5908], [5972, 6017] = 1.11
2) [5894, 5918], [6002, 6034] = 1.12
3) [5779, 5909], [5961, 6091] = 1.02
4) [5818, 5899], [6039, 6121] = 1.04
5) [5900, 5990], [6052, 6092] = 1.05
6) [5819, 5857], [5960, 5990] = 0.97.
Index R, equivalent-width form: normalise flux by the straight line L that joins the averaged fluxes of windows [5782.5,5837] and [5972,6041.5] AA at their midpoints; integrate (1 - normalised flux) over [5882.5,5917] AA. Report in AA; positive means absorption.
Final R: 4.9 AA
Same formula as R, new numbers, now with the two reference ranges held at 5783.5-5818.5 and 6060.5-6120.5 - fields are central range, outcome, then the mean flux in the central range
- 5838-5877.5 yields 1.03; 7.59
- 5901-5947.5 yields 3.49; 7.18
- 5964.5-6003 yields 0.94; 7.55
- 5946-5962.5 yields 1.08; 7.24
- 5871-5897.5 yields 3.94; 6.63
